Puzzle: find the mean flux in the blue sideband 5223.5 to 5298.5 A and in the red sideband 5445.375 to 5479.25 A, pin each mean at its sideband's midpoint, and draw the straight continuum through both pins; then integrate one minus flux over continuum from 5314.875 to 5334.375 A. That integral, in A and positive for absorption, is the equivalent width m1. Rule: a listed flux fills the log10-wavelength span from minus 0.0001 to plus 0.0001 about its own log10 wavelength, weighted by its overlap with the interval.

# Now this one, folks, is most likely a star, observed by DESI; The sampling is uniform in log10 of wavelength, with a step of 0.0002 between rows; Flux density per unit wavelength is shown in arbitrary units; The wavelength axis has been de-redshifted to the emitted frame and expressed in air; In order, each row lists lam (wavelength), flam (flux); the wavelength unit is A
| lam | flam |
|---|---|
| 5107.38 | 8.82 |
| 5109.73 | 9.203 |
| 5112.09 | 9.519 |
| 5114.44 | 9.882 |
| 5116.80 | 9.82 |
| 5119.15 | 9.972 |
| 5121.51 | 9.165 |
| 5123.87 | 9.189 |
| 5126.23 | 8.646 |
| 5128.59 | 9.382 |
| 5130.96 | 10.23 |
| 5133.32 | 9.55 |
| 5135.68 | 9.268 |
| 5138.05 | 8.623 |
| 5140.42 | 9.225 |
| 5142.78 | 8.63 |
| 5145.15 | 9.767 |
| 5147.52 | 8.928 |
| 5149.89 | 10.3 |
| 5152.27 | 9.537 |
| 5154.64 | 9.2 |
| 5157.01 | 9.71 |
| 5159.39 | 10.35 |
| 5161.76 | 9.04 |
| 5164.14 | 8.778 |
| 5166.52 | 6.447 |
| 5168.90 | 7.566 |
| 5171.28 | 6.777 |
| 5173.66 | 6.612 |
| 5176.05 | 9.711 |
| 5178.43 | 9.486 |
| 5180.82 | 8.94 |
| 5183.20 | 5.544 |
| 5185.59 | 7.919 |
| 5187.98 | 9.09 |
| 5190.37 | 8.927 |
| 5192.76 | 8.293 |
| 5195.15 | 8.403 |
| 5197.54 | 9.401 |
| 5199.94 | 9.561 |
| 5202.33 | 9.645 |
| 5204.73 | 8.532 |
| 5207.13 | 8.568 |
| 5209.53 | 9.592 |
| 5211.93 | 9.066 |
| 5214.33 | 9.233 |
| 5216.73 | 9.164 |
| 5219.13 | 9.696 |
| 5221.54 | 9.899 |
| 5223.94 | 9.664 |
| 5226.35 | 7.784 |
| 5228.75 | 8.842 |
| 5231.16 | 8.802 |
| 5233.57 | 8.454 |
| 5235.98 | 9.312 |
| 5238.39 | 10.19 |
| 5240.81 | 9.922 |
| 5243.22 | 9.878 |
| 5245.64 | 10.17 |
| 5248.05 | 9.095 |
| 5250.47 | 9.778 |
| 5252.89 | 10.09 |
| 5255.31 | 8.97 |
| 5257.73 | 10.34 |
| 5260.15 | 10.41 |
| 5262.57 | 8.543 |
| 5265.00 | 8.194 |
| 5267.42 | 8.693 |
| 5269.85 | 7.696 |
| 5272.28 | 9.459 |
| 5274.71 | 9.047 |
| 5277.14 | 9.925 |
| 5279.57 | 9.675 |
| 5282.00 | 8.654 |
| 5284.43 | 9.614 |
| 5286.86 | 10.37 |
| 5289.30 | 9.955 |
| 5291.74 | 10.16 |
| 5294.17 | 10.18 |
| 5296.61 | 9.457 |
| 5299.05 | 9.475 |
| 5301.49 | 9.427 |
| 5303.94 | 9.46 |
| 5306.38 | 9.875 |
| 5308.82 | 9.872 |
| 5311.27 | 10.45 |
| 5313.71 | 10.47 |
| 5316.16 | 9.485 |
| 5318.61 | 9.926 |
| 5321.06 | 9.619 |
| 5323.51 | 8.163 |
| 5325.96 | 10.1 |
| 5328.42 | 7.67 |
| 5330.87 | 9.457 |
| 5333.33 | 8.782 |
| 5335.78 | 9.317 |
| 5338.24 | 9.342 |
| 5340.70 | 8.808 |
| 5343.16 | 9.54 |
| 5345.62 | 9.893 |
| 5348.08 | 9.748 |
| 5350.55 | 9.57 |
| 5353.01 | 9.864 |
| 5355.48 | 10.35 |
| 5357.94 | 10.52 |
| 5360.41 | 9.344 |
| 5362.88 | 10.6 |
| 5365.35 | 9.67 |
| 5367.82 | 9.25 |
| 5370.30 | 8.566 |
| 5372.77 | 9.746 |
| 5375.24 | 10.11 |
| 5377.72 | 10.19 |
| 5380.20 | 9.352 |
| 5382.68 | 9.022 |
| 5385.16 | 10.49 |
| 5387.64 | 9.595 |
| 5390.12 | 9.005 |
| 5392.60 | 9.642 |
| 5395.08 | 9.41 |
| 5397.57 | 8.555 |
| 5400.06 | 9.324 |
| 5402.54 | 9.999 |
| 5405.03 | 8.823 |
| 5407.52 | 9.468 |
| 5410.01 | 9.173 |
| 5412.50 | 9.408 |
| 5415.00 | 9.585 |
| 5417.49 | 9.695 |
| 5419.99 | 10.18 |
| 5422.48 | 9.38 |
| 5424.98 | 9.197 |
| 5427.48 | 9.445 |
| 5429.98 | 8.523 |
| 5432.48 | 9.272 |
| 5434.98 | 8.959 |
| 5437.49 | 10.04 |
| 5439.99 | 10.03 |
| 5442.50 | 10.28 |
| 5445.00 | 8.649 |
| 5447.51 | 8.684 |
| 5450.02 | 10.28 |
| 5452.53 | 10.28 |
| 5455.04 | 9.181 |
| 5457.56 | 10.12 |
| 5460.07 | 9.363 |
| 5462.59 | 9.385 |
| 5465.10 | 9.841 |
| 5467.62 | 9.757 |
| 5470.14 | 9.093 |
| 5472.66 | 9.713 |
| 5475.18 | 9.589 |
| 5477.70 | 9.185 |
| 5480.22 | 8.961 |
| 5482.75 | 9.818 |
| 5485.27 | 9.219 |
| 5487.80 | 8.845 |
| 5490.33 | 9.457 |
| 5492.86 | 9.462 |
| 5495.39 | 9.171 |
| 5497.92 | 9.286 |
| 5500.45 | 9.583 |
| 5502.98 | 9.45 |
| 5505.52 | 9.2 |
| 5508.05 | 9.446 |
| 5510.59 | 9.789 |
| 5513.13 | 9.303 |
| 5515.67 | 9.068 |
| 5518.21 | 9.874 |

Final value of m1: 0.6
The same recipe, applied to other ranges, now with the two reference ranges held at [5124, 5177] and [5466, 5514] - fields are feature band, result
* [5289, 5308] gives -1.28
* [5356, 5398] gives -1.78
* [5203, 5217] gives -0.06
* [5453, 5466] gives -0.37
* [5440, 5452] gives -0.32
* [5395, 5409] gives 0.03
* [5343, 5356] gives -0.89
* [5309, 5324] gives -1.02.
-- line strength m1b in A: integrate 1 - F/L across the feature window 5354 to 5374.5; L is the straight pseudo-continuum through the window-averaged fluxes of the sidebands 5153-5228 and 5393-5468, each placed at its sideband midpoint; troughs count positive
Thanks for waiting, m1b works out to -1.09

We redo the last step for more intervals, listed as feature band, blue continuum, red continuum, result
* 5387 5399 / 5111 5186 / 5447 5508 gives 0.1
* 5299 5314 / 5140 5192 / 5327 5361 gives -0.9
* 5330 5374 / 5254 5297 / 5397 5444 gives -0.7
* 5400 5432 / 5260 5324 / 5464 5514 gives 0.1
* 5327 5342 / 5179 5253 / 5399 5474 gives 0.6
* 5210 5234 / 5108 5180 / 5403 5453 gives 0.2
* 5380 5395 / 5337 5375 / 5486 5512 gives 0.1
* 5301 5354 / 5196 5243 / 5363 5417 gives -0.6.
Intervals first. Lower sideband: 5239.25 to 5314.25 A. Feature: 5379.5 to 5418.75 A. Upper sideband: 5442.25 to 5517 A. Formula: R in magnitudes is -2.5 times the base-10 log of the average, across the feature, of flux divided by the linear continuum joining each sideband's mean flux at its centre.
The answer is 0.01 mag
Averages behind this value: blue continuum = 9.59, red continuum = 9.44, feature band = 9.41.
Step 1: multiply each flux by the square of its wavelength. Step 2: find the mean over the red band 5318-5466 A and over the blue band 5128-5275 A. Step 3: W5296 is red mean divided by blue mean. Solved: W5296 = 1.1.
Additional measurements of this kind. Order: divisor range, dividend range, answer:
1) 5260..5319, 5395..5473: 1.05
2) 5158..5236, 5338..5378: 1.19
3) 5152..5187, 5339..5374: 1.24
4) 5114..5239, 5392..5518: 1.17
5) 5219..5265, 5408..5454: 1.08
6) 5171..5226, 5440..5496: 1.19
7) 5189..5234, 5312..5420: 1.12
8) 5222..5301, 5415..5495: 1.08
